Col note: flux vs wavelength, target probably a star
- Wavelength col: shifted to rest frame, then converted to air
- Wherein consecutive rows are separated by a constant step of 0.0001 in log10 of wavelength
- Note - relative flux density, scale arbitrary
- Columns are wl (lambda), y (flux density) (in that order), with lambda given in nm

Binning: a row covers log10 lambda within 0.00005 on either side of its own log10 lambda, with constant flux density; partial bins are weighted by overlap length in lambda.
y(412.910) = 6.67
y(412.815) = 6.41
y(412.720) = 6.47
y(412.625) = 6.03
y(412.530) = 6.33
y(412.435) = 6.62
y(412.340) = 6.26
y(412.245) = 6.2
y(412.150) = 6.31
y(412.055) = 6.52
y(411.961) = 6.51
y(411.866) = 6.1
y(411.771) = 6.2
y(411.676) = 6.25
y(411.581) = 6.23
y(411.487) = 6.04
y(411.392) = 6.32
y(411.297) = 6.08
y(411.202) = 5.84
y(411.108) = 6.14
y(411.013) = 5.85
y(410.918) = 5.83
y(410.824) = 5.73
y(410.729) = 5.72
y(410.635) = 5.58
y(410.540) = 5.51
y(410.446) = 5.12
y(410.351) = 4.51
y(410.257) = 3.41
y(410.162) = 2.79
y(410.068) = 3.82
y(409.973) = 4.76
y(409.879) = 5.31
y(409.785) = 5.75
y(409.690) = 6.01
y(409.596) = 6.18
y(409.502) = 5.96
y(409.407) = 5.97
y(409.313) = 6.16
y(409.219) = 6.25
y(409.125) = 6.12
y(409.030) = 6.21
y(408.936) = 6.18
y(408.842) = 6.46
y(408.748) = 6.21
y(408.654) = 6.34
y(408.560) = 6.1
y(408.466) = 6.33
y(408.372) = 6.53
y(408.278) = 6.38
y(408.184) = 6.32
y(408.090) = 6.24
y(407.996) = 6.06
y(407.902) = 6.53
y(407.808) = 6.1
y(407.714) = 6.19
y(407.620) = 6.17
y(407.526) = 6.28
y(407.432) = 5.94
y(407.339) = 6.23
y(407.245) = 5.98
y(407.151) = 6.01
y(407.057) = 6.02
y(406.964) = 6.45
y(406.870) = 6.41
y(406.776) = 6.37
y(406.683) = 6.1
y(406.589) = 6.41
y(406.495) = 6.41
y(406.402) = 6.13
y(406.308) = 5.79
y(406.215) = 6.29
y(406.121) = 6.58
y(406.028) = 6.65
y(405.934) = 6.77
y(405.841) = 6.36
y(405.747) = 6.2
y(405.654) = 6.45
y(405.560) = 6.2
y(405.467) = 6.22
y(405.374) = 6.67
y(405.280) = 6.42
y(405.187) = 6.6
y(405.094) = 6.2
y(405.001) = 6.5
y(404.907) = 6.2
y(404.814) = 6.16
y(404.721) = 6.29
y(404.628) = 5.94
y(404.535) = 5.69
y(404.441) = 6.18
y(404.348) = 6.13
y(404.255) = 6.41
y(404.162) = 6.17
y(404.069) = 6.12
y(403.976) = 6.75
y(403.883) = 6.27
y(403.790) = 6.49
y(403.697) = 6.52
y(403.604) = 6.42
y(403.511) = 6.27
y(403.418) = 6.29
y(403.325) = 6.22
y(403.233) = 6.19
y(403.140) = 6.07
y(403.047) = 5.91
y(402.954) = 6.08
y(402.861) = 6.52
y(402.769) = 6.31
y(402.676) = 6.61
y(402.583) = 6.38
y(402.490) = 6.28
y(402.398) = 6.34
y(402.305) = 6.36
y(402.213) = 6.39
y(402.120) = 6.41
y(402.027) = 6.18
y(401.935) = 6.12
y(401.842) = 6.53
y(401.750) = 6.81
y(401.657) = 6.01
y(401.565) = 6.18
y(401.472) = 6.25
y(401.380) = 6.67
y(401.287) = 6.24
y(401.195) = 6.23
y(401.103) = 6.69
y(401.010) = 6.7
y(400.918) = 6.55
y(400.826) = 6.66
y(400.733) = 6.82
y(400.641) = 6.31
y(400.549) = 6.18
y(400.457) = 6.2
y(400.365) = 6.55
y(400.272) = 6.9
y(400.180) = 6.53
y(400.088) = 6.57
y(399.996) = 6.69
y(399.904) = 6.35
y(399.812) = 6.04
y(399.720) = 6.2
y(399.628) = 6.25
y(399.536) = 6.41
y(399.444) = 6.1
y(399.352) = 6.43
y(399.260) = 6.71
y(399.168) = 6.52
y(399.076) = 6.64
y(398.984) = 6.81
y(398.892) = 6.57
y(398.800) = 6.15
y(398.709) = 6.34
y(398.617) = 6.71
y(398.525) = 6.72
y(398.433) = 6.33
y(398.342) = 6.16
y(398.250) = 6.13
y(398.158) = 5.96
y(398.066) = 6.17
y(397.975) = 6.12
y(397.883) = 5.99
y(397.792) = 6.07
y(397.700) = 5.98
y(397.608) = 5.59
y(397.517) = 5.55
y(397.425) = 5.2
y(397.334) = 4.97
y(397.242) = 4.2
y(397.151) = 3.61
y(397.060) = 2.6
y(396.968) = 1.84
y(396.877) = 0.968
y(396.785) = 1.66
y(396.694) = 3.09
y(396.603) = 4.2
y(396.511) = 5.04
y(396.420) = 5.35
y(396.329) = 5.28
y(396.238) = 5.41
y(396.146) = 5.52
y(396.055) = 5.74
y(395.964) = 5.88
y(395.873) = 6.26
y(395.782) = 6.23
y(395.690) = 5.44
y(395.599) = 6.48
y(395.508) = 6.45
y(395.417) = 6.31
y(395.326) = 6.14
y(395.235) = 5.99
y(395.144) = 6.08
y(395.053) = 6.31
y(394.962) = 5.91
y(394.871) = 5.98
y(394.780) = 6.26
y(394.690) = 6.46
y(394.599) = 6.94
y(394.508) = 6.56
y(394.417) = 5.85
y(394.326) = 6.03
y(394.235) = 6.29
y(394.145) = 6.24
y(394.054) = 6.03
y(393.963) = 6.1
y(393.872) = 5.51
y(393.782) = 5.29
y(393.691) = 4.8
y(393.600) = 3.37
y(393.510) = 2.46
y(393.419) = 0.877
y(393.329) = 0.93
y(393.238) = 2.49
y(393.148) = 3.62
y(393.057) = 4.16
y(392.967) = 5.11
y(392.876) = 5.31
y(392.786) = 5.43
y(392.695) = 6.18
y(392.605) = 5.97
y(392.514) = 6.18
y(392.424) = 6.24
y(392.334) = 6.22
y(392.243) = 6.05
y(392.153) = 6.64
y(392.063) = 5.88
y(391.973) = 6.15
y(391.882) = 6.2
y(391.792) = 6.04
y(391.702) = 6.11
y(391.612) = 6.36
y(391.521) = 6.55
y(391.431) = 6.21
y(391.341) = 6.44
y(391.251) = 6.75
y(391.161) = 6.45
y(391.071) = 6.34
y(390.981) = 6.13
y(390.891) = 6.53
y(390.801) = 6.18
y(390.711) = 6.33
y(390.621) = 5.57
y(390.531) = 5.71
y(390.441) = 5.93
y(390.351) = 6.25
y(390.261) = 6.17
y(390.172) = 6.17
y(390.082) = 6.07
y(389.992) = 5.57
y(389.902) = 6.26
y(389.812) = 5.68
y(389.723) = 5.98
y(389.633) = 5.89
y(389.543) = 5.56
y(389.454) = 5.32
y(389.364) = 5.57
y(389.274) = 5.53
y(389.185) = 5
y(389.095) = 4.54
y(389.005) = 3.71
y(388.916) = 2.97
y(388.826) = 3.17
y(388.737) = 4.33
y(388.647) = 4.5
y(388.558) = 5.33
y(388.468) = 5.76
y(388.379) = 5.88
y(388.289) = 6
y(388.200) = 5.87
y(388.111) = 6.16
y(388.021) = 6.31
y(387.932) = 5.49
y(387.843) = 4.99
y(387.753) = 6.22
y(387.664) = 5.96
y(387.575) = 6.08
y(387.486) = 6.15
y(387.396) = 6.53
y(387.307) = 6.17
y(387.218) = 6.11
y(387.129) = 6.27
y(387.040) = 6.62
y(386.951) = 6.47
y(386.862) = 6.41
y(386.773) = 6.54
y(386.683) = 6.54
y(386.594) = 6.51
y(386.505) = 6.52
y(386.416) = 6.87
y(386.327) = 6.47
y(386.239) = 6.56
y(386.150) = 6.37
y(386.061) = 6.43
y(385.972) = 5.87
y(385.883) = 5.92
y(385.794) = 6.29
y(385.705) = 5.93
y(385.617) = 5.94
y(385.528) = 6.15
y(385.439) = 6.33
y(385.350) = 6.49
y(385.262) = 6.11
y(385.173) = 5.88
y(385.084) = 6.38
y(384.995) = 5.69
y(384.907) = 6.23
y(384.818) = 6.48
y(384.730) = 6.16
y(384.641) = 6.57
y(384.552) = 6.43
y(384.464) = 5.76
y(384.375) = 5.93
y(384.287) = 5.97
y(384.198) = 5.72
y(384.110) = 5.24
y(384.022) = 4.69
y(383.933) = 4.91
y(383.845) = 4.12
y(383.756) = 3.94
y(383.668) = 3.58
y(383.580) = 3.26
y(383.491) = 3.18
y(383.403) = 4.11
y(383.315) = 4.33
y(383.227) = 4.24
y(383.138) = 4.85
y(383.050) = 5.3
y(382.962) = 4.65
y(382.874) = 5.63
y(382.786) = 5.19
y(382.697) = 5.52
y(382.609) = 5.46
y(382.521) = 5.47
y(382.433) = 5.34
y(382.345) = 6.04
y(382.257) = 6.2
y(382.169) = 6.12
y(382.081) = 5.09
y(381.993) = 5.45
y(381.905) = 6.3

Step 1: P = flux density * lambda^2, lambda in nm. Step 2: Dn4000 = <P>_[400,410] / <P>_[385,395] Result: 1.18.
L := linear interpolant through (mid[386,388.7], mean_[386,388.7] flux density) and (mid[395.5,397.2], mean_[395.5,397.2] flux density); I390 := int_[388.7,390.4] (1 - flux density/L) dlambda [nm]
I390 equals 0.14 nm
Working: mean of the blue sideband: 6.13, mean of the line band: 5.26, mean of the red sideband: 4.54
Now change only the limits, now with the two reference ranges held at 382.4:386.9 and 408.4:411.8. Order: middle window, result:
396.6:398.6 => 0.30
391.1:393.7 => 0.19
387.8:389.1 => 0.14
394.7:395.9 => -0.11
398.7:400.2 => -0.20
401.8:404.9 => -0.32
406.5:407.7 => -0.11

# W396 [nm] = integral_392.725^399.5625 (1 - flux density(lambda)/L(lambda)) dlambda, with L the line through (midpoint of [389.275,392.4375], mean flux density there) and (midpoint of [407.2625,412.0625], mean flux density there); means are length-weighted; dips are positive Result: 0.78 nm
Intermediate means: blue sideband 6.09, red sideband 5.87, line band 5.34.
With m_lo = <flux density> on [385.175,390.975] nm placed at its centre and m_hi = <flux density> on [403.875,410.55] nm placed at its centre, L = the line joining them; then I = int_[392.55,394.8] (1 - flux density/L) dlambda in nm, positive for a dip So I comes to 0.36 nm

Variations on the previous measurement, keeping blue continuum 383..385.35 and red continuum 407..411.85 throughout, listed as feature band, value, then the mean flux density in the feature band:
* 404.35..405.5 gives -0.10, 6.25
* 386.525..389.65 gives -0.18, 5.62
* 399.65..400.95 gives -0.19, 6.46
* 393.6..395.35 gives -0.16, 5.97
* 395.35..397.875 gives 0.30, 4.88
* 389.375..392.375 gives -0.40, 6.11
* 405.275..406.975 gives -0.17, 6.36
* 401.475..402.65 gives -0.14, 6.33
